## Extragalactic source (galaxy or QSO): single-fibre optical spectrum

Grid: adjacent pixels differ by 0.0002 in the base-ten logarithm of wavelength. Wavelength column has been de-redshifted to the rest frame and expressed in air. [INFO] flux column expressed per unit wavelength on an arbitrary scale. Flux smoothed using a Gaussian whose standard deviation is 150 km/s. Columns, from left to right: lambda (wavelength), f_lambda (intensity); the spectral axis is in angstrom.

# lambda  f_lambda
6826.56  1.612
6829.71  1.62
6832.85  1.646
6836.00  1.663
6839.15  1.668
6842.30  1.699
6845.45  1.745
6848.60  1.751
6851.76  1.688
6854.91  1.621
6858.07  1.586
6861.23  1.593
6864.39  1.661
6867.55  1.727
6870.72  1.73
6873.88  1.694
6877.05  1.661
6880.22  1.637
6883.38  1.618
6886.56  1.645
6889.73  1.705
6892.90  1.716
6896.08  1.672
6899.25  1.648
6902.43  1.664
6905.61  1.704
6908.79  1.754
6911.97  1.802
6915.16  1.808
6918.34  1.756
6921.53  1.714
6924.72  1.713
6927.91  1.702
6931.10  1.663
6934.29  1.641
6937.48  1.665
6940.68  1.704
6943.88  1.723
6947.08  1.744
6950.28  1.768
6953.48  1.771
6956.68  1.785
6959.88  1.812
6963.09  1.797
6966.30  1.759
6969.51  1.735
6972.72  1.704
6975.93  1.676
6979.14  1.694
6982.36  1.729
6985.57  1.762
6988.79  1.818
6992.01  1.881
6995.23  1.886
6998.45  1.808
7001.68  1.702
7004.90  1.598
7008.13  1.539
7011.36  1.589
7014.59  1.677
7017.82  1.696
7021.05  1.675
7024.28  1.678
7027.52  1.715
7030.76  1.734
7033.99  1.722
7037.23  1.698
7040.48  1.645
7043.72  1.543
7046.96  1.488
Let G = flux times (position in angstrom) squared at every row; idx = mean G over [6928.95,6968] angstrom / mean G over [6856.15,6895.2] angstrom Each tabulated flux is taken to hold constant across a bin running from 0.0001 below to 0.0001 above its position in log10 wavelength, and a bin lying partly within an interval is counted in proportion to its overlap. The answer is 1.1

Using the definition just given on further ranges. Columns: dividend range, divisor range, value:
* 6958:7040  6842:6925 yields 1.05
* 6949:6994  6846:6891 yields 1.09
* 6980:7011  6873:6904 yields 1.08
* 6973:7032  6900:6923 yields 1.01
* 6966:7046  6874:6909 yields 1.05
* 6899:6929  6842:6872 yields 1.05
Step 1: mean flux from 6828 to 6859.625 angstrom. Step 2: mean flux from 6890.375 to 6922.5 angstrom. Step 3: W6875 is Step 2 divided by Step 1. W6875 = 1.0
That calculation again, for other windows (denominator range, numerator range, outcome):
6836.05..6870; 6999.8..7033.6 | 0.99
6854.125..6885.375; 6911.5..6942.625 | 1.04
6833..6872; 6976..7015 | 1.03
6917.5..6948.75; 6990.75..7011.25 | 1.01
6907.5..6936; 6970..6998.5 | 1.02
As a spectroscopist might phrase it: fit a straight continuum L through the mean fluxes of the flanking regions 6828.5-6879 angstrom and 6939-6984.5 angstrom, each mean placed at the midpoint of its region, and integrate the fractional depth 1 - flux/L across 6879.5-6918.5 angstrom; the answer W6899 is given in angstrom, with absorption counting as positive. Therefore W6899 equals 0.0 angstrom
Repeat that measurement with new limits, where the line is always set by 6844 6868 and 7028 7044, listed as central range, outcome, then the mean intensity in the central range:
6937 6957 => -0.7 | 1.74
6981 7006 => -1.5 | 1.78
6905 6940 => -1.0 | 1.72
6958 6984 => -1.0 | 1.74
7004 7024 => 0.6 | 1.63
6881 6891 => 0.1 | 1.65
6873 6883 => 0.1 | 1.66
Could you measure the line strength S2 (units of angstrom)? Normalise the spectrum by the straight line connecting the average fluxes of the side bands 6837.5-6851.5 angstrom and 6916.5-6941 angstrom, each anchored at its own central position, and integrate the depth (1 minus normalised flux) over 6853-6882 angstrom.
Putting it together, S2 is 0.9 angstrom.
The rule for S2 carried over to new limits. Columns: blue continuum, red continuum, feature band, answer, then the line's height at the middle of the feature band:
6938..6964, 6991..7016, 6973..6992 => -0.21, 1.73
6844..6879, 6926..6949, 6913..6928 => -0.49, 1.69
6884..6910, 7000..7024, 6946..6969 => -1.56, 1.66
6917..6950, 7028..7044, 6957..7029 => -1.43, 1.69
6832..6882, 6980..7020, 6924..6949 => 0.09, 1.7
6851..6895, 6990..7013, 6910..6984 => -1.75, 1.69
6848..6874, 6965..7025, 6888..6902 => -0.02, 1.68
